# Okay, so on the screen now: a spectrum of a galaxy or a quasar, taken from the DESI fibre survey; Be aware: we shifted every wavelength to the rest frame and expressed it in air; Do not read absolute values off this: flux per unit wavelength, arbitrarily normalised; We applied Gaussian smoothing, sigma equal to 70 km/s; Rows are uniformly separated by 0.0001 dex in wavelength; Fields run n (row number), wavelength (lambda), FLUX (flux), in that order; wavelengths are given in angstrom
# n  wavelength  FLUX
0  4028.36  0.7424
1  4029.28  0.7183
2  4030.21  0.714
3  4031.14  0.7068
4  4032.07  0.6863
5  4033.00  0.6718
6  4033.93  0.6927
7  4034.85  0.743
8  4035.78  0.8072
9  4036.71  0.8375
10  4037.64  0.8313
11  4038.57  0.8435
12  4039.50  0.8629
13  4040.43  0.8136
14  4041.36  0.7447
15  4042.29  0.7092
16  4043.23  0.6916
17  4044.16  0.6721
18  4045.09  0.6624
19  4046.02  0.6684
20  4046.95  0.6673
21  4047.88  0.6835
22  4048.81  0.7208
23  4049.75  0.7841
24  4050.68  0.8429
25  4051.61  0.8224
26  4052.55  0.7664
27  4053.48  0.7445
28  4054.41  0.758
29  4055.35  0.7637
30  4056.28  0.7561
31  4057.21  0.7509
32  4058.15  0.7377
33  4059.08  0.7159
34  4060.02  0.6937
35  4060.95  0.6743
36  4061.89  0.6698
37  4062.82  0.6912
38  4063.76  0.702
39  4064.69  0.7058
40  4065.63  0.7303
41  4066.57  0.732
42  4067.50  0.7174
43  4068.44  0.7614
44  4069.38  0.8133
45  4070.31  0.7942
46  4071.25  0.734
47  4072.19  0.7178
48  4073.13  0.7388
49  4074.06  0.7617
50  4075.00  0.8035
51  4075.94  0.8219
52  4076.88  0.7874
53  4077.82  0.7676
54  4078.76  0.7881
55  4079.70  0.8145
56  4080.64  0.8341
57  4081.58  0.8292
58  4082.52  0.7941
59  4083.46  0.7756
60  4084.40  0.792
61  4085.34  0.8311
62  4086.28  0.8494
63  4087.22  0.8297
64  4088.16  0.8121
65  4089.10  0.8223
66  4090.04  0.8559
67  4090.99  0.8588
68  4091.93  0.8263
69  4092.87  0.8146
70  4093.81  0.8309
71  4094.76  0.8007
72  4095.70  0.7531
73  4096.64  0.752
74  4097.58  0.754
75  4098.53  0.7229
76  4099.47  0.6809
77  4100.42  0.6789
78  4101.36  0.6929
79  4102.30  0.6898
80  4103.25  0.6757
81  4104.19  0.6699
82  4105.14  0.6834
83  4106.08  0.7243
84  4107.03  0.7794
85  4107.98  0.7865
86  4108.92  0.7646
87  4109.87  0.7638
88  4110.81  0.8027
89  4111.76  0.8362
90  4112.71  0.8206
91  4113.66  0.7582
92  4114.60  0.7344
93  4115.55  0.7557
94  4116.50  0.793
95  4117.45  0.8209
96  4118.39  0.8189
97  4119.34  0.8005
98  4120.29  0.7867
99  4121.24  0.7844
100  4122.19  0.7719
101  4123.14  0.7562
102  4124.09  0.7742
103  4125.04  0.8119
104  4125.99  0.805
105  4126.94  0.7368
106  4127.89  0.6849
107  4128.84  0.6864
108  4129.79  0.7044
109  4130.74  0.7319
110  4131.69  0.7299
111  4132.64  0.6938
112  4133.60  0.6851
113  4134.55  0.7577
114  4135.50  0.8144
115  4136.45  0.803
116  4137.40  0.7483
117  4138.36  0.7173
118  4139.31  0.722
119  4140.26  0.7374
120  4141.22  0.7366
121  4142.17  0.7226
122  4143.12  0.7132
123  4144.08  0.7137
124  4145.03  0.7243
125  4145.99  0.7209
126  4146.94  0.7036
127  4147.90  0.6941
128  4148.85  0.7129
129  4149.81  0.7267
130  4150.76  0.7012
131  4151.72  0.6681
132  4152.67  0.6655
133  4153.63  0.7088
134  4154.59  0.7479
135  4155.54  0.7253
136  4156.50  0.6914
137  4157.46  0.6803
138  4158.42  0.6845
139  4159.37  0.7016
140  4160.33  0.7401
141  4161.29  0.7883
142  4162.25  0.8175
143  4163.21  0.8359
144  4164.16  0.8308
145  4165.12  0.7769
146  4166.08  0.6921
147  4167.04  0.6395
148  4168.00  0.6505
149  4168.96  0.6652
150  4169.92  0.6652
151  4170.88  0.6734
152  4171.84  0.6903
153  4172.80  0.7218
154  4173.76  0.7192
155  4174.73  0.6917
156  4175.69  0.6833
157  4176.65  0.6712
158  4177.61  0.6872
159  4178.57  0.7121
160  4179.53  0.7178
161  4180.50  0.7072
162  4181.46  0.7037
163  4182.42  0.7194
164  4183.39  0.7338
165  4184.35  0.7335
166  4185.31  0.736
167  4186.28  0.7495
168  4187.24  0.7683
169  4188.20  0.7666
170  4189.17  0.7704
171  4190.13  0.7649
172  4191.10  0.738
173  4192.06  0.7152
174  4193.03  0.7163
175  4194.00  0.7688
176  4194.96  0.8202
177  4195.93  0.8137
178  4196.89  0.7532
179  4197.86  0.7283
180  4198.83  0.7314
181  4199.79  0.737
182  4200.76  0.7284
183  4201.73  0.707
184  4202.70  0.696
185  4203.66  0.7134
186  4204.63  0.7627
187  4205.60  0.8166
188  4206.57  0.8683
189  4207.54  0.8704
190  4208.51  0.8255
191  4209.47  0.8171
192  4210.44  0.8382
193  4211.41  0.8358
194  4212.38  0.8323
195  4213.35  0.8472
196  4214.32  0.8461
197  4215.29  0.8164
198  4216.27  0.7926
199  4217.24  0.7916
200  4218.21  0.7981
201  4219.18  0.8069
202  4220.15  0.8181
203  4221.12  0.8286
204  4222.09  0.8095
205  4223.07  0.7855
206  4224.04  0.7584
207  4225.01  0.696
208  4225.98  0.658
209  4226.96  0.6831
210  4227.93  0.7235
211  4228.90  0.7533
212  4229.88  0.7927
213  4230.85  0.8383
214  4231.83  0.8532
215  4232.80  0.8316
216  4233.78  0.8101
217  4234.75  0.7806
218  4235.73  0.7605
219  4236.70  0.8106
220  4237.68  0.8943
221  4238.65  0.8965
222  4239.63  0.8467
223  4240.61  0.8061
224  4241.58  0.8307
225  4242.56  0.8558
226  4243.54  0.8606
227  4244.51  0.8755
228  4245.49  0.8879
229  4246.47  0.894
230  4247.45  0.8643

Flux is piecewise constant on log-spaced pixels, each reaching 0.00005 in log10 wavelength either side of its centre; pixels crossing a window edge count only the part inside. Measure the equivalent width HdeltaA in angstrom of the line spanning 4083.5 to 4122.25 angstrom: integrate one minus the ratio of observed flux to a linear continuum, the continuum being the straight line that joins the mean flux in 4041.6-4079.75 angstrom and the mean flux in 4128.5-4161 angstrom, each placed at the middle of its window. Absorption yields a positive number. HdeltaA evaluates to -2.5 angstrom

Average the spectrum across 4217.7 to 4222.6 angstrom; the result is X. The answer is 0.812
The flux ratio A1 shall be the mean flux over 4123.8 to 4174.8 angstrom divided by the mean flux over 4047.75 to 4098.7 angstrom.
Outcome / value 0.94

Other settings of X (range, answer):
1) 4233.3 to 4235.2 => 0.798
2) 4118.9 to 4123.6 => 0.779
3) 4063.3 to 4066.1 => 0.713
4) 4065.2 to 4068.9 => 0.735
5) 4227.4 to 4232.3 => 0.791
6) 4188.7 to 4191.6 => 0.759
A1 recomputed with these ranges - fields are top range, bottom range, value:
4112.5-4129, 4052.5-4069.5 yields 1.06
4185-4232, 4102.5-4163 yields 1.05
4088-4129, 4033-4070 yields 1.03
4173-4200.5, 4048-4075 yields 0.99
